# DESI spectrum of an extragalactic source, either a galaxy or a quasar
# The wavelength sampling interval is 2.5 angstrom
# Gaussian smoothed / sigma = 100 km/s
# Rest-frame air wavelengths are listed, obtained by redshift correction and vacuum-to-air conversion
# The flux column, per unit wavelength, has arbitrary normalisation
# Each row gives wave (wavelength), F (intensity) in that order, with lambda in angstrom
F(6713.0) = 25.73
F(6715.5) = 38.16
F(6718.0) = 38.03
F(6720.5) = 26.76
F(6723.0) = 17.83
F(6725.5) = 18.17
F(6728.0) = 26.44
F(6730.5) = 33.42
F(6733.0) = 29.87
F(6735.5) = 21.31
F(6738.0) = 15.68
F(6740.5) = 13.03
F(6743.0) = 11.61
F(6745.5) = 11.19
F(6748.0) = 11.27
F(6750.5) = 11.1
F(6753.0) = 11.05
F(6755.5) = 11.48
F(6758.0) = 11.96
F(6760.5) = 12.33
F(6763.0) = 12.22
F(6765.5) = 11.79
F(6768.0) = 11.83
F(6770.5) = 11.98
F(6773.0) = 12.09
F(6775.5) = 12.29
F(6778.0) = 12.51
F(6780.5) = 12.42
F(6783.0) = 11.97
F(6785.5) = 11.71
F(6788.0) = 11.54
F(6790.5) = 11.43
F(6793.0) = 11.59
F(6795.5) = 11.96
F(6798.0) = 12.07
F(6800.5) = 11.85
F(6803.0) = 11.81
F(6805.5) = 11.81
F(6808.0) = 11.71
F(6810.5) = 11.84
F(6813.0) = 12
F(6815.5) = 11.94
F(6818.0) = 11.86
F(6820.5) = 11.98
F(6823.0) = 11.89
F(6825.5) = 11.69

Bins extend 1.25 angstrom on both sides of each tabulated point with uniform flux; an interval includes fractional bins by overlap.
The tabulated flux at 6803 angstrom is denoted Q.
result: 11.81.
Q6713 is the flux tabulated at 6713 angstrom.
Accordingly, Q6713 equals 25.73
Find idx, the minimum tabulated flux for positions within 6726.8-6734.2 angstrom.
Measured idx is 26.44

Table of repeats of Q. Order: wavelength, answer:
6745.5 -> 11.19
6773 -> 12.09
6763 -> 12.22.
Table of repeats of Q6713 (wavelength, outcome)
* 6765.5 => 11.79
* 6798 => 12.07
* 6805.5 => 11.81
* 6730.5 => 33.42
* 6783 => 11.97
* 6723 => 17.83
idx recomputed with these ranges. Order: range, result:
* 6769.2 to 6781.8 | 11.98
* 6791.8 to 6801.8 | 11.59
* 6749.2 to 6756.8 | 11.05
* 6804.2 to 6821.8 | 11.71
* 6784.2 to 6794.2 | 11.43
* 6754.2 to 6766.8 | 11.48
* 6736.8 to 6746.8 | 11.19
